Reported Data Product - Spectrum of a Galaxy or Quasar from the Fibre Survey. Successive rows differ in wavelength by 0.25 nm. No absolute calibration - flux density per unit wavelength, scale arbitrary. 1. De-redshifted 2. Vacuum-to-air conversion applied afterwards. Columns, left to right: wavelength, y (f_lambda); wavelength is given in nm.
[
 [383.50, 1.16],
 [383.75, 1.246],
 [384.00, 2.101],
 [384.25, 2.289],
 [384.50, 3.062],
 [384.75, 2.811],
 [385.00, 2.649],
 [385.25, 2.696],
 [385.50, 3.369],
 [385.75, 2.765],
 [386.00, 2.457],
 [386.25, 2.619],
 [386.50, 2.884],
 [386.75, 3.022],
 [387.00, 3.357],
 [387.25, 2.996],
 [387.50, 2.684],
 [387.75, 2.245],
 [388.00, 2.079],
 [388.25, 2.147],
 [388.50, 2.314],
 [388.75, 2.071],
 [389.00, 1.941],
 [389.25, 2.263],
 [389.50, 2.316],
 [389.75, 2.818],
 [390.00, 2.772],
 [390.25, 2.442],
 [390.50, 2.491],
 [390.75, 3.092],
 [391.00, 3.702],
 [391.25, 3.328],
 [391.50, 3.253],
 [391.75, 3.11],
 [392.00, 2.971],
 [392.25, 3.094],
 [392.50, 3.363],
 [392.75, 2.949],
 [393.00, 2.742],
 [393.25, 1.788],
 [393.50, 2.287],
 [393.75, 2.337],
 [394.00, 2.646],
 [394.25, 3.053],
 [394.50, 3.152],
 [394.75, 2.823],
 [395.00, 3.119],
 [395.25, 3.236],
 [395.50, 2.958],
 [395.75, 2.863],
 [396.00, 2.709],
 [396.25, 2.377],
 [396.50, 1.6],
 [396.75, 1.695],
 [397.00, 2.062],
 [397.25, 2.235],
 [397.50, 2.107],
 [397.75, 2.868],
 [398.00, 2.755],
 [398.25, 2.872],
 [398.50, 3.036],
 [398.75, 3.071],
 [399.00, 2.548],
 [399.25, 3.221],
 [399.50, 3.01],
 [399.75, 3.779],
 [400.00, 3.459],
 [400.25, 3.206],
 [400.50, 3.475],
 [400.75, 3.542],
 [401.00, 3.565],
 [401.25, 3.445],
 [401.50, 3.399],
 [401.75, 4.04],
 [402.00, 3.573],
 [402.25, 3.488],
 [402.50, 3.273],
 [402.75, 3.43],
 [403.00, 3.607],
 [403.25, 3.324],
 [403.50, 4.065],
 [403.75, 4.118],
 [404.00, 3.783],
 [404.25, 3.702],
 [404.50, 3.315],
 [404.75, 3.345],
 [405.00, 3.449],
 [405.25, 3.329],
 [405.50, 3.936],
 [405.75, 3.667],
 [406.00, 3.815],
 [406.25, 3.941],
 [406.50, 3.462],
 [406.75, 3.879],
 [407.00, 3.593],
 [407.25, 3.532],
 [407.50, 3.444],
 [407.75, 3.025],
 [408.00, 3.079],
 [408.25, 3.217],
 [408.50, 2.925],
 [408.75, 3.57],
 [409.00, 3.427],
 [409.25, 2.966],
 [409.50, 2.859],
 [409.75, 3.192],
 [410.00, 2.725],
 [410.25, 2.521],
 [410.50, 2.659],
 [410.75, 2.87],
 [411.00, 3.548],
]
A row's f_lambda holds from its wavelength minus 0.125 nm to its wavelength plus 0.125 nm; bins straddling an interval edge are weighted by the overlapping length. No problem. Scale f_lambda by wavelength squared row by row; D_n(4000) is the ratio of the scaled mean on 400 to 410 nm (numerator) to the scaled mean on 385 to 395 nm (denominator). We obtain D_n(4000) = 1.4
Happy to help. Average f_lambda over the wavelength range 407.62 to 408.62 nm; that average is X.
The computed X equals 3.06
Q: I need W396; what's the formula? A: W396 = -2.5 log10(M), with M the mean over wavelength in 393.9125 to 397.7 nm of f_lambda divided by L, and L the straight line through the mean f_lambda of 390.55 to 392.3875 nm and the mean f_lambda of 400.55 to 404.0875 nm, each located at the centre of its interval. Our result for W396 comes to 0.28 mag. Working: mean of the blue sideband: 3.19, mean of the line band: 2.58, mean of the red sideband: 3.61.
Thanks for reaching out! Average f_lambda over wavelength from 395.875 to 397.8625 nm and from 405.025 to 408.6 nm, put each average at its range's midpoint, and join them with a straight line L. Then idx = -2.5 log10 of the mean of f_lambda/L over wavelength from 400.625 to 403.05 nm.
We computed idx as -0.236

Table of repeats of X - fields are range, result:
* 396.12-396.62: 2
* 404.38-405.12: 3.37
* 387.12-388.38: 2.43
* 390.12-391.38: 3.01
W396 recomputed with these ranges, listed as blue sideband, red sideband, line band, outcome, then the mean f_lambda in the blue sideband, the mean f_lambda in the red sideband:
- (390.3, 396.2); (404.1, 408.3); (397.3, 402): 0.01 mag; 2.9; 3.52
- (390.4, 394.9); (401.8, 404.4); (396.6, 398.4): 0.34 mag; 2.9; 3.64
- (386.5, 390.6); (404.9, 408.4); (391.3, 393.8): -0.04 mag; 2.51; 3.52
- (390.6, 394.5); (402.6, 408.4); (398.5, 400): 0.04 mag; 2.92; 3.56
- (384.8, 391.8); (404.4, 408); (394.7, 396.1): 0.03 mag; 2.71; 3.54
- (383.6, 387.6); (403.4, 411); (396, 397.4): 0.42 mag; 2.68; 3.38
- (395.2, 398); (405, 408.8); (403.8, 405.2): -0.10 mag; 2.42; 3.49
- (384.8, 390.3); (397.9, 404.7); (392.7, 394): 0.21 mag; 2.59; 3.41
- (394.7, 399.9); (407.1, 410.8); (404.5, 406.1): -0.20 mag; 2.71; 3.07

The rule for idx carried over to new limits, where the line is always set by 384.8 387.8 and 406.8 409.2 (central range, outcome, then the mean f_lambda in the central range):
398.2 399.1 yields 0.08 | 2.89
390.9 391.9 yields -0.13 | 3.33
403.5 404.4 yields -0.20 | 3.88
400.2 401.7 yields -0.11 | 3.48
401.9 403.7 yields -0.12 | 3.56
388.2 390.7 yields 0.21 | 2.39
